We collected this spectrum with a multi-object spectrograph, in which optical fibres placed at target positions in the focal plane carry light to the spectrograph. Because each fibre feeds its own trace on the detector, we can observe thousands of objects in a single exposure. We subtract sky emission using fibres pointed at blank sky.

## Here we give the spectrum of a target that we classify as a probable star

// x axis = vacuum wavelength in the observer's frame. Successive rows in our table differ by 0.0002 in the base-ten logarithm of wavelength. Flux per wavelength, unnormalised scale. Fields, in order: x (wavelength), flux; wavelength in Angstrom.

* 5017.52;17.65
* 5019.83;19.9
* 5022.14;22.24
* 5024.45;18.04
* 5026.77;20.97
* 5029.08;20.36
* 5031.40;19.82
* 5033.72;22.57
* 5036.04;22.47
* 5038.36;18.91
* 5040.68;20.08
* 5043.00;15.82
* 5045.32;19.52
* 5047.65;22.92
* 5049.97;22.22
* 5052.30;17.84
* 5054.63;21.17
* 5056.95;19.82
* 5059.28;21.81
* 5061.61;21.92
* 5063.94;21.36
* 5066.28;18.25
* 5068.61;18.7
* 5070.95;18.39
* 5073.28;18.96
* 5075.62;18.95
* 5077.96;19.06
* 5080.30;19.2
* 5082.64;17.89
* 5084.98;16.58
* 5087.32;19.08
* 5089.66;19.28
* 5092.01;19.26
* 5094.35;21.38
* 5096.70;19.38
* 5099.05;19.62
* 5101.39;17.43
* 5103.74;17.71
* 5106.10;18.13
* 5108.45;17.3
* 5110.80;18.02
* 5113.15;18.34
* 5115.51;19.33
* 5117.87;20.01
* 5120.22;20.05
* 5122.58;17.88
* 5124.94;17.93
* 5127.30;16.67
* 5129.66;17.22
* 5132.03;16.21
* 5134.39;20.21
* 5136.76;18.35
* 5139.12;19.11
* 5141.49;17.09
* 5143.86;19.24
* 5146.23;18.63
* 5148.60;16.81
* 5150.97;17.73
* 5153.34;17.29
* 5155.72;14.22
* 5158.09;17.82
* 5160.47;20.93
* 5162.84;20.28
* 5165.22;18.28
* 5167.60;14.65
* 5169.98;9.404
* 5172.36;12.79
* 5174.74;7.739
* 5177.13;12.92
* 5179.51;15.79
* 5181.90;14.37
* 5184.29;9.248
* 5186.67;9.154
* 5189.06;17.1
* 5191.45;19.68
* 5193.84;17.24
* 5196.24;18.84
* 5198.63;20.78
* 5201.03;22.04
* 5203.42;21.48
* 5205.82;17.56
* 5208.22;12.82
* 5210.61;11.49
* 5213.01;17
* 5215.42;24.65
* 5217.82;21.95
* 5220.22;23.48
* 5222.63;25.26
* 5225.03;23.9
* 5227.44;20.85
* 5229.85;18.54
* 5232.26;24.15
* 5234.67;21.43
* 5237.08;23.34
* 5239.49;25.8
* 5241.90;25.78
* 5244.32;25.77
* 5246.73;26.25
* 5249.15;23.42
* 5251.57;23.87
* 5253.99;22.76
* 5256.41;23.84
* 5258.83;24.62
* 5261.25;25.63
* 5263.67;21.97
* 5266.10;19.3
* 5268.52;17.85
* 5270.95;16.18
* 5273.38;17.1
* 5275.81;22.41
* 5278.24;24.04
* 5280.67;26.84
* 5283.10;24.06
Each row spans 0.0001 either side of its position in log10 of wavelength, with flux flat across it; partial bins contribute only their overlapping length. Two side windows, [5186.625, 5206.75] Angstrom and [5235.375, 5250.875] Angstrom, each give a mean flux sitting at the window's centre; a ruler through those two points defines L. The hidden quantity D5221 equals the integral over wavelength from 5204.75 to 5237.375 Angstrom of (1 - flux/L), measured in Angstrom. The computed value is 2.5 Angstrom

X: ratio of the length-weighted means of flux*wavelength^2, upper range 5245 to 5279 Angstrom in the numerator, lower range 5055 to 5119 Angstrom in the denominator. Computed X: 1.2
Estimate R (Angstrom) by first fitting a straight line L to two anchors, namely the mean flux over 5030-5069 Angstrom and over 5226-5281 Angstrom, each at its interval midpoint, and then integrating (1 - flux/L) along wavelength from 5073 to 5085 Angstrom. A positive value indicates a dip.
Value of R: 1.2 Angstrom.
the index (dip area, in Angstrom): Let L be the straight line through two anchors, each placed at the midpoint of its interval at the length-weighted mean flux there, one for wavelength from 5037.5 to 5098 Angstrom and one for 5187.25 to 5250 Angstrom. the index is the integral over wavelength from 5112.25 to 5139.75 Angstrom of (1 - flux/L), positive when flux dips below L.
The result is 2.3 Angstrom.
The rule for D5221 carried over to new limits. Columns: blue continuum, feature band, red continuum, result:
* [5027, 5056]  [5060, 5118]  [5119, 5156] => 0.5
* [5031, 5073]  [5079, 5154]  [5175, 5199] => -3.0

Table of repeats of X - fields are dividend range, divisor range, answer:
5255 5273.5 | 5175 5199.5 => 1.43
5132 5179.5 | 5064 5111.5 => 0.90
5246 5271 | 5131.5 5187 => 1.48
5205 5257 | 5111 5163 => 1.26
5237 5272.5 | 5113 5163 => 1.32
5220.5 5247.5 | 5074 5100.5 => 1.32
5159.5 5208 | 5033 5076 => 0.83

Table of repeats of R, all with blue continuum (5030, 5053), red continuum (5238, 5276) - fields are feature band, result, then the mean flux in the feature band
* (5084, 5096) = 0.9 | 19.2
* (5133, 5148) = 1.9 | 18.7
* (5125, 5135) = 1.8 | 17.5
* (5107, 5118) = 1.4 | 18.5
